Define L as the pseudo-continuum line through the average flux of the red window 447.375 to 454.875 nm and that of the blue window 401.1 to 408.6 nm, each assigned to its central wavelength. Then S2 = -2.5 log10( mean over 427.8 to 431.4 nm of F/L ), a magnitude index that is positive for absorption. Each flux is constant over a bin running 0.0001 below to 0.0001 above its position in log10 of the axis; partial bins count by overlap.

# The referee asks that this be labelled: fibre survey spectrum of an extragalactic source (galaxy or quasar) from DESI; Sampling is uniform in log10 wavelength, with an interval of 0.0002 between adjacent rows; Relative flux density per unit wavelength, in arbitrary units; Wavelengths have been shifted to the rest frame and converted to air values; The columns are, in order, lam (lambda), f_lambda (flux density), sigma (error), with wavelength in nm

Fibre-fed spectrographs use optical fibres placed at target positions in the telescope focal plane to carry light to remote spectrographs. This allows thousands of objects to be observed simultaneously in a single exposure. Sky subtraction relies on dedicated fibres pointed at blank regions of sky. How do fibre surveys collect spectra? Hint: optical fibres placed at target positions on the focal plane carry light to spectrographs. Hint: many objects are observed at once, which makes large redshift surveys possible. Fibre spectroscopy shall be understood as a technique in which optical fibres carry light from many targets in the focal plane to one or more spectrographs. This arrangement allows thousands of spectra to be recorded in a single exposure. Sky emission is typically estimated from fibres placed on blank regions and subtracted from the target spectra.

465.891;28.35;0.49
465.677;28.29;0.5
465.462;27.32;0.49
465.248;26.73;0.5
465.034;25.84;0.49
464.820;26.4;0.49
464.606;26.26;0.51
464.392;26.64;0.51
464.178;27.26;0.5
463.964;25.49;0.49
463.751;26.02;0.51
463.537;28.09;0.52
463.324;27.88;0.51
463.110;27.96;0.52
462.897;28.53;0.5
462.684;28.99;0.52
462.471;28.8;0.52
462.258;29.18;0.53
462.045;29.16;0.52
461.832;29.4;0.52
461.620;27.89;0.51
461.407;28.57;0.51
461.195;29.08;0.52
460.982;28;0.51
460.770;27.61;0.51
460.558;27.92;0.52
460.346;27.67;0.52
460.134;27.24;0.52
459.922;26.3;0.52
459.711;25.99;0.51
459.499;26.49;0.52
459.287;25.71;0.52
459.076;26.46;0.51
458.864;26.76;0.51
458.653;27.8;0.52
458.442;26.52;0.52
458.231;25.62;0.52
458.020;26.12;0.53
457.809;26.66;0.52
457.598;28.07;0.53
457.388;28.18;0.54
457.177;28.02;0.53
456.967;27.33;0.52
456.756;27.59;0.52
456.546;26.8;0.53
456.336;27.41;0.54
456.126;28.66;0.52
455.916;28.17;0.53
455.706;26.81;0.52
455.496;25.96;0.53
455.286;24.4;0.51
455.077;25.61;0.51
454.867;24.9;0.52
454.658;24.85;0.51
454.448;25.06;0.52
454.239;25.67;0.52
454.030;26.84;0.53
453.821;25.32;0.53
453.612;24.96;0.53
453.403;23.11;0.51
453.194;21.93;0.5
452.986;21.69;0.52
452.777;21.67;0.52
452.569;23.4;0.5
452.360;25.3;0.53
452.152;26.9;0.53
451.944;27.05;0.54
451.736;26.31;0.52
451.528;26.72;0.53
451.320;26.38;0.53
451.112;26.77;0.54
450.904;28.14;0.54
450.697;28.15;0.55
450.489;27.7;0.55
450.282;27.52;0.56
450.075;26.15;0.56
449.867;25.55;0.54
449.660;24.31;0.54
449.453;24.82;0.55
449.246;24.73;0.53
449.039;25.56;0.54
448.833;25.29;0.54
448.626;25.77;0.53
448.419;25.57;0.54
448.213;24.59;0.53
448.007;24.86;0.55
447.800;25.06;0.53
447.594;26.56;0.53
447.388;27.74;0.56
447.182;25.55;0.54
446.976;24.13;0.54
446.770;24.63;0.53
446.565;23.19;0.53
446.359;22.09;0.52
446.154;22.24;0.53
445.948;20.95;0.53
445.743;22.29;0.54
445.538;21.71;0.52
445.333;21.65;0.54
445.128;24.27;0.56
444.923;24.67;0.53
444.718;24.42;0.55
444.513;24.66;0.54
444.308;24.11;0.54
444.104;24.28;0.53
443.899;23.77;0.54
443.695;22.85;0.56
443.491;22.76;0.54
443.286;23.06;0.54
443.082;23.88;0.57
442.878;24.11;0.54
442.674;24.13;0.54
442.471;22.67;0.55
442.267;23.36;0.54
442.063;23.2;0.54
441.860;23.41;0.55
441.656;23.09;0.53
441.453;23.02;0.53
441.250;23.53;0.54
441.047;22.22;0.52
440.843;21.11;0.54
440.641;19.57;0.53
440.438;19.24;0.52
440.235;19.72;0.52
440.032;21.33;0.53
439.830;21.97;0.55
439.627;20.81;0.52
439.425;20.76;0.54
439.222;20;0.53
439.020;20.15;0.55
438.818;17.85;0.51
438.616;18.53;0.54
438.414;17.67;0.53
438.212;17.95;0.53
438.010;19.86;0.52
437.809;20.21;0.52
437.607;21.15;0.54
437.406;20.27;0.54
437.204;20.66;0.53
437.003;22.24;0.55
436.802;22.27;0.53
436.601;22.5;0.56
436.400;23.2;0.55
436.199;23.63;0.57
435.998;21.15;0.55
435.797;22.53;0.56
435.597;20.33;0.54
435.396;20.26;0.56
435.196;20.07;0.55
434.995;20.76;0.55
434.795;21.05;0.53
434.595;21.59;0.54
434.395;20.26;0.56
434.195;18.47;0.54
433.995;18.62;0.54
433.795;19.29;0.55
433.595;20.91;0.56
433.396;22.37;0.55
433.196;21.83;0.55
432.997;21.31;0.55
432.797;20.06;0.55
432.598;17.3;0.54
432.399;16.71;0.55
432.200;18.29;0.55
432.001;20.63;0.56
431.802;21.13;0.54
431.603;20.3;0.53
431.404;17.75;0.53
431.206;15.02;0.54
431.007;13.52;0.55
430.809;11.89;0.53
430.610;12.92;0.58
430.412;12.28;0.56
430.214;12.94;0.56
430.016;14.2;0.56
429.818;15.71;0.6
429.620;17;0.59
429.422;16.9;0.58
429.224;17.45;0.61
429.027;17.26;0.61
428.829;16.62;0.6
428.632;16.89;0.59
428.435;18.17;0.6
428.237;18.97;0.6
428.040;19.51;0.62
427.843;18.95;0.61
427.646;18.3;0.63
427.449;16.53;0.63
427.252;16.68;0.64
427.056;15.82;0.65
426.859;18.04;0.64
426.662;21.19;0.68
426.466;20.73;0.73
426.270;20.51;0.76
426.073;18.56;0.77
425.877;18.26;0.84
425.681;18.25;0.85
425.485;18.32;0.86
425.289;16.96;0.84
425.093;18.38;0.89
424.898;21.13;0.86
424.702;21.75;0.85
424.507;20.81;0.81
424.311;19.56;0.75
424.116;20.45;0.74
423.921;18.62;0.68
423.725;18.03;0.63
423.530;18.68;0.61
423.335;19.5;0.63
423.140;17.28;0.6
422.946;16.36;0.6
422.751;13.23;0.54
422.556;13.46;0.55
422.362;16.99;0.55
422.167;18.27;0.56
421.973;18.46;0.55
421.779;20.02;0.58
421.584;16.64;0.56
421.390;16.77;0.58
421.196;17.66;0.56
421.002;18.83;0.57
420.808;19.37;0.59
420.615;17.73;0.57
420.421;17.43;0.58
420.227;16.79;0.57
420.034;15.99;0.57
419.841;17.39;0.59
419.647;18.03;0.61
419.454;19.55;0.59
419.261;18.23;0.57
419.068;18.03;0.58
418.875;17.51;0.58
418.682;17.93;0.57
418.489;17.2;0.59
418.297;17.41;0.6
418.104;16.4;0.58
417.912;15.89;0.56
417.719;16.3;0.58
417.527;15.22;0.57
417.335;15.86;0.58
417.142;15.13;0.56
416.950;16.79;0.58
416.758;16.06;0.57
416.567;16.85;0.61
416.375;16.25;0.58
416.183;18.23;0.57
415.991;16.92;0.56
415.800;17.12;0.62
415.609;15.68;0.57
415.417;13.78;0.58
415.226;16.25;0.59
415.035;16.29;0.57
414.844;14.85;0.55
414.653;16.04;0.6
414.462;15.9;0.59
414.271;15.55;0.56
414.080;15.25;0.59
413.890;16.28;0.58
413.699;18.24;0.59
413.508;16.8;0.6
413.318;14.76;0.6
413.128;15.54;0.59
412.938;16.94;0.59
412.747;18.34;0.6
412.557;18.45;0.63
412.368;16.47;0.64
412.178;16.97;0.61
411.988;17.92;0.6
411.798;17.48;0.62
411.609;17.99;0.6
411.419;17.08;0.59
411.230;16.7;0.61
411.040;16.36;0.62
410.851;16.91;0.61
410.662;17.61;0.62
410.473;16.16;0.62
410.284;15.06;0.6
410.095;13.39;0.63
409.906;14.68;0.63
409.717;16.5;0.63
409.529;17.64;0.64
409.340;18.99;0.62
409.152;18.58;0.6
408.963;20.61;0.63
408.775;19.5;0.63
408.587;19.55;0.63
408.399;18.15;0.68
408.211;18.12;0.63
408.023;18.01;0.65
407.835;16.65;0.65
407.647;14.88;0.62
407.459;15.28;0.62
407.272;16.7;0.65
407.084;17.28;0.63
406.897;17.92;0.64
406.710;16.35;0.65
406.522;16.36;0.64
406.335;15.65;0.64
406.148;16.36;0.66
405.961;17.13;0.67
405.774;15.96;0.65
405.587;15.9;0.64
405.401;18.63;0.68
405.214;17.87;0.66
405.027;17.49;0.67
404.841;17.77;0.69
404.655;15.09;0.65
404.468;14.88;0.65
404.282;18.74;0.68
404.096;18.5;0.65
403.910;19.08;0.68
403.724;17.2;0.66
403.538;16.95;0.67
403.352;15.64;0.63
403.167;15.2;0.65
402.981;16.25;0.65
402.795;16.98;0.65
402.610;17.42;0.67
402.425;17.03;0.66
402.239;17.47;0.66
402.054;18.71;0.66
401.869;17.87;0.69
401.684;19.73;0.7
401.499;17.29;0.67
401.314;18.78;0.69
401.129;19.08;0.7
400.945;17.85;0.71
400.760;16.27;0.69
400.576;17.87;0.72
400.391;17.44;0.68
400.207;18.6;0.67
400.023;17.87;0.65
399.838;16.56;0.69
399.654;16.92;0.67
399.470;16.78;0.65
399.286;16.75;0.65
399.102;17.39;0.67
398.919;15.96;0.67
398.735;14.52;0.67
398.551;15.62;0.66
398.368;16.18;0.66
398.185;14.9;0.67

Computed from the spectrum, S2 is 0.33 mag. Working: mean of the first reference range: 17.2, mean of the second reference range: 25.5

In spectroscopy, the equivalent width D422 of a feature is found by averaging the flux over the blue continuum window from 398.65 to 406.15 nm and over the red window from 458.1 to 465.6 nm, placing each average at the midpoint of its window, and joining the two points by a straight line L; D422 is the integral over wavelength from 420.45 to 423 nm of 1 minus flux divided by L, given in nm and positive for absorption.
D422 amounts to 0.41 nm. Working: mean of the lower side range 17.2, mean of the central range 17.2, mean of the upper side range 27.4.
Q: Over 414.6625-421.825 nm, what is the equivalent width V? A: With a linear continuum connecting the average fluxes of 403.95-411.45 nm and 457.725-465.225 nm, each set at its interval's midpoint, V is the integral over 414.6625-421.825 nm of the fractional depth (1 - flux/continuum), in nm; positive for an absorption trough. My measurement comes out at 0.793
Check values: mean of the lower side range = 17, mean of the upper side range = 27.3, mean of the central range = 17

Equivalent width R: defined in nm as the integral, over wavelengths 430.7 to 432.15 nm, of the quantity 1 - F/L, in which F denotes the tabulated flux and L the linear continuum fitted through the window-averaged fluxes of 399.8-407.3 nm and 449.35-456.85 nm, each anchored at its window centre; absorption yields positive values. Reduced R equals 0.32 nm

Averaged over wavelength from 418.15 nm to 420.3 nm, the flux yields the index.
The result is 17.6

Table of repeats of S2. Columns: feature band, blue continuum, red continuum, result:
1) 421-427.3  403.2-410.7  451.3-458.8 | 0.11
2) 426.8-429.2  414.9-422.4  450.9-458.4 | 0.10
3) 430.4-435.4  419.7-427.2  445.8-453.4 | 0.11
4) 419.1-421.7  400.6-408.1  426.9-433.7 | -0.03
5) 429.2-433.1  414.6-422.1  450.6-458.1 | 0.21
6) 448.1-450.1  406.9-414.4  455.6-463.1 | 0.01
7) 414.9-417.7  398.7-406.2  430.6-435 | 0.12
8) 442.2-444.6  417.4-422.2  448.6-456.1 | -0.01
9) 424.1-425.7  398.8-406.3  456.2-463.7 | 0.09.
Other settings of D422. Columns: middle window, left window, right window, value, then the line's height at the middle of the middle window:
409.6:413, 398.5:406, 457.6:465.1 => 0.37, 18.8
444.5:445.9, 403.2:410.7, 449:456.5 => 0.06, 24.3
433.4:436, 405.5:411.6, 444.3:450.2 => 0.18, 22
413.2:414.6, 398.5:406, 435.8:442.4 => 0.18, 18.4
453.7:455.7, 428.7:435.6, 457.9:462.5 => 0.01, 25.6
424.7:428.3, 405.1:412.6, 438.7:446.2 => 0.21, 19.8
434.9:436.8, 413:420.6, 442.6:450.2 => -0.01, 21.5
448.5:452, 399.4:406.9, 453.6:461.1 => -0.11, 25.4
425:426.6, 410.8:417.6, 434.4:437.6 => 0.03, 19.1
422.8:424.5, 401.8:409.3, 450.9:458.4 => 0.16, 20.5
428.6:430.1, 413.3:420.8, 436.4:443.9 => 0.21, 19.2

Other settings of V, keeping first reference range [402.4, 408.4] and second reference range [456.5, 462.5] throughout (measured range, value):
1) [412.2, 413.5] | 0.11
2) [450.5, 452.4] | -0.08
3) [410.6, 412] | 0.06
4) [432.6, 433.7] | 0.07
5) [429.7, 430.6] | 0.33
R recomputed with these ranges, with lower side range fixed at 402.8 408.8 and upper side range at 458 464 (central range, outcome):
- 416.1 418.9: 0.39 nm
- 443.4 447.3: 0.18 nm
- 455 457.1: -0.02 nm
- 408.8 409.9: -0.03 nm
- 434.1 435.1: 0.09 nm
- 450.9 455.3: 0.16 nm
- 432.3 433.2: 0.12 nm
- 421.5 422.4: 0.09 nm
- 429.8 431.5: 0.61 nm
